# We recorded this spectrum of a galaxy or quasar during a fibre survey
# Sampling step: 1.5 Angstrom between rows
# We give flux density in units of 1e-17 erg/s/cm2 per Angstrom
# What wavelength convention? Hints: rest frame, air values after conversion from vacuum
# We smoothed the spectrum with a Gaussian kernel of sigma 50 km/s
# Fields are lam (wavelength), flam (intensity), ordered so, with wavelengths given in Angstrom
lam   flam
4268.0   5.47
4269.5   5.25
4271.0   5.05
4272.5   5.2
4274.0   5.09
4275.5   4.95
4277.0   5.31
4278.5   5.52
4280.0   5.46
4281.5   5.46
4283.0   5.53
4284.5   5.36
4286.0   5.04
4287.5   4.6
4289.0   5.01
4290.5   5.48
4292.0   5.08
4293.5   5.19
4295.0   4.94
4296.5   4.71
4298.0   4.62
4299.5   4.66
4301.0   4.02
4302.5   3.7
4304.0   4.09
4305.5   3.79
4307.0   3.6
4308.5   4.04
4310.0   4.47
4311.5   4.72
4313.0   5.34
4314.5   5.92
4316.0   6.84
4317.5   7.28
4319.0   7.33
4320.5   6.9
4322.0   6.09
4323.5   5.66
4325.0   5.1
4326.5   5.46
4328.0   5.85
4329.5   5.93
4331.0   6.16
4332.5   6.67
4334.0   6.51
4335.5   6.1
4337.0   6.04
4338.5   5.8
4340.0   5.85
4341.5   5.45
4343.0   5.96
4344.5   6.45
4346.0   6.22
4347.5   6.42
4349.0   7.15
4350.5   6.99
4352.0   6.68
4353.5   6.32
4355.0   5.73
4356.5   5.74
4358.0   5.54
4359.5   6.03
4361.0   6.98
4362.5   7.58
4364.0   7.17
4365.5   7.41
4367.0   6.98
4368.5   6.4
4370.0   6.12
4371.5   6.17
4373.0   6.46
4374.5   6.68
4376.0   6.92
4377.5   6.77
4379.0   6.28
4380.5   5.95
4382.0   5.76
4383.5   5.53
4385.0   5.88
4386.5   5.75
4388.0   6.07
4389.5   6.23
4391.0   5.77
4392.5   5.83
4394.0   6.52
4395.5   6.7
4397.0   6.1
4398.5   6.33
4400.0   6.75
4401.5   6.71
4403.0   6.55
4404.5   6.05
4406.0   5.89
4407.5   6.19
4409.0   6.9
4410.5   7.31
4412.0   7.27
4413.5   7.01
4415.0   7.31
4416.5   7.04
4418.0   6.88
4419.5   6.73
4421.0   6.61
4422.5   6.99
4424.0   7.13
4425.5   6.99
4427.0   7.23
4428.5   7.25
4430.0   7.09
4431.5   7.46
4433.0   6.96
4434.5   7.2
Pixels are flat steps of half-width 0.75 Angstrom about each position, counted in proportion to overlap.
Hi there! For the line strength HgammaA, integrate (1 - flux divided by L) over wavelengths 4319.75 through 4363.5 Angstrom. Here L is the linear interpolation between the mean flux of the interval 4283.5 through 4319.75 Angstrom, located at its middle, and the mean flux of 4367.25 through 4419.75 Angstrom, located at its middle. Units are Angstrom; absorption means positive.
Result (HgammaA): -4.5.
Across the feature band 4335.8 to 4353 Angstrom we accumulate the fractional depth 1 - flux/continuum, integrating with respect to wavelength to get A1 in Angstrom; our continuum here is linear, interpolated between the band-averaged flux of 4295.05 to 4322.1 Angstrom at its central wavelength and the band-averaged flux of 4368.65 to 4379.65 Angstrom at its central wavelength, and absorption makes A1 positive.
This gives -1.2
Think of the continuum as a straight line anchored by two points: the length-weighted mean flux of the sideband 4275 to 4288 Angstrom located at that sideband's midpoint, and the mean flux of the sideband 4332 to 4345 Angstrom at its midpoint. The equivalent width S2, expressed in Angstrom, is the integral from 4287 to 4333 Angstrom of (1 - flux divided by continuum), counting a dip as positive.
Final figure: 3.4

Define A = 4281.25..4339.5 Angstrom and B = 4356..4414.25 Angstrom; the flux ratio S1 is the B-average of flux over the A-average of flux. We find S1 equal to 1.2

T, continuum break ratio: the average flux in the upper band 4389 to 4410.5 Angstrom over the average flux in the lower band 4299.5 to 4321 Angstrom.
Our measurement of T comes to 1.24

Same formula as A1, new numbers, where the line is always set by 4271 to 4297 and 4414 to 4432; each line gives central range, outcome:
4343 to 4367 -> -1.6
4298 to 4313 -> 3.5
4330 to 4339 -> -0.6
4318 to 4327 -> -0.7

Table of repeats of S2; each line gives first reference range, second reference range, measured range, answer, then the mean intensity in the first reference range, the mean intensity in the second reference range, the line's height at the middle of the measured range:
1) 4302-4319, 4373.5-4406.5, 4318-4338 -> -3.29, 5.02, 6.23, 5.28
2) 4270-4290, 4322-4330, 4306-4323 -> -0.37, 5.2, 5.64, 5.53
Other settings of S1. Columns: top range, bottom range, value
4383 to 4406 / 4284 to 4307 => 1.33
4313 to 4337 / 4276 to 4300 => 1.21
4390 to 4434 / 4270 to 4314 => 1.39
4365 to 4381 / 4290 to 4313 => 1.46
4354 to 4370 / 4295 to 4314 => 1.50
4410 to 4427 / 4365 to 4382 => 1.08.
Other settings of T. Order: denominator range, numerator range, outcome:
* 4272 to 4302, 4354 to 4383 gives 1.28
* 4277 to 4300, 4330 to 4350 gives 1.21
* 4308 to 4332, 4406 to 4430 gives 1.19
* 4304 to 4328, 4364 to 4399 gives 1.15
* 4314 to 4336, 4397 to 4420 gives 1.07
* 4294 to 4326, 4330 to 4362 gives 1.21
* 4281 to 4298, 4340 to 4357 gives 1.23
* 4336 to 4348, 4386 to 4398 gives 1.02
